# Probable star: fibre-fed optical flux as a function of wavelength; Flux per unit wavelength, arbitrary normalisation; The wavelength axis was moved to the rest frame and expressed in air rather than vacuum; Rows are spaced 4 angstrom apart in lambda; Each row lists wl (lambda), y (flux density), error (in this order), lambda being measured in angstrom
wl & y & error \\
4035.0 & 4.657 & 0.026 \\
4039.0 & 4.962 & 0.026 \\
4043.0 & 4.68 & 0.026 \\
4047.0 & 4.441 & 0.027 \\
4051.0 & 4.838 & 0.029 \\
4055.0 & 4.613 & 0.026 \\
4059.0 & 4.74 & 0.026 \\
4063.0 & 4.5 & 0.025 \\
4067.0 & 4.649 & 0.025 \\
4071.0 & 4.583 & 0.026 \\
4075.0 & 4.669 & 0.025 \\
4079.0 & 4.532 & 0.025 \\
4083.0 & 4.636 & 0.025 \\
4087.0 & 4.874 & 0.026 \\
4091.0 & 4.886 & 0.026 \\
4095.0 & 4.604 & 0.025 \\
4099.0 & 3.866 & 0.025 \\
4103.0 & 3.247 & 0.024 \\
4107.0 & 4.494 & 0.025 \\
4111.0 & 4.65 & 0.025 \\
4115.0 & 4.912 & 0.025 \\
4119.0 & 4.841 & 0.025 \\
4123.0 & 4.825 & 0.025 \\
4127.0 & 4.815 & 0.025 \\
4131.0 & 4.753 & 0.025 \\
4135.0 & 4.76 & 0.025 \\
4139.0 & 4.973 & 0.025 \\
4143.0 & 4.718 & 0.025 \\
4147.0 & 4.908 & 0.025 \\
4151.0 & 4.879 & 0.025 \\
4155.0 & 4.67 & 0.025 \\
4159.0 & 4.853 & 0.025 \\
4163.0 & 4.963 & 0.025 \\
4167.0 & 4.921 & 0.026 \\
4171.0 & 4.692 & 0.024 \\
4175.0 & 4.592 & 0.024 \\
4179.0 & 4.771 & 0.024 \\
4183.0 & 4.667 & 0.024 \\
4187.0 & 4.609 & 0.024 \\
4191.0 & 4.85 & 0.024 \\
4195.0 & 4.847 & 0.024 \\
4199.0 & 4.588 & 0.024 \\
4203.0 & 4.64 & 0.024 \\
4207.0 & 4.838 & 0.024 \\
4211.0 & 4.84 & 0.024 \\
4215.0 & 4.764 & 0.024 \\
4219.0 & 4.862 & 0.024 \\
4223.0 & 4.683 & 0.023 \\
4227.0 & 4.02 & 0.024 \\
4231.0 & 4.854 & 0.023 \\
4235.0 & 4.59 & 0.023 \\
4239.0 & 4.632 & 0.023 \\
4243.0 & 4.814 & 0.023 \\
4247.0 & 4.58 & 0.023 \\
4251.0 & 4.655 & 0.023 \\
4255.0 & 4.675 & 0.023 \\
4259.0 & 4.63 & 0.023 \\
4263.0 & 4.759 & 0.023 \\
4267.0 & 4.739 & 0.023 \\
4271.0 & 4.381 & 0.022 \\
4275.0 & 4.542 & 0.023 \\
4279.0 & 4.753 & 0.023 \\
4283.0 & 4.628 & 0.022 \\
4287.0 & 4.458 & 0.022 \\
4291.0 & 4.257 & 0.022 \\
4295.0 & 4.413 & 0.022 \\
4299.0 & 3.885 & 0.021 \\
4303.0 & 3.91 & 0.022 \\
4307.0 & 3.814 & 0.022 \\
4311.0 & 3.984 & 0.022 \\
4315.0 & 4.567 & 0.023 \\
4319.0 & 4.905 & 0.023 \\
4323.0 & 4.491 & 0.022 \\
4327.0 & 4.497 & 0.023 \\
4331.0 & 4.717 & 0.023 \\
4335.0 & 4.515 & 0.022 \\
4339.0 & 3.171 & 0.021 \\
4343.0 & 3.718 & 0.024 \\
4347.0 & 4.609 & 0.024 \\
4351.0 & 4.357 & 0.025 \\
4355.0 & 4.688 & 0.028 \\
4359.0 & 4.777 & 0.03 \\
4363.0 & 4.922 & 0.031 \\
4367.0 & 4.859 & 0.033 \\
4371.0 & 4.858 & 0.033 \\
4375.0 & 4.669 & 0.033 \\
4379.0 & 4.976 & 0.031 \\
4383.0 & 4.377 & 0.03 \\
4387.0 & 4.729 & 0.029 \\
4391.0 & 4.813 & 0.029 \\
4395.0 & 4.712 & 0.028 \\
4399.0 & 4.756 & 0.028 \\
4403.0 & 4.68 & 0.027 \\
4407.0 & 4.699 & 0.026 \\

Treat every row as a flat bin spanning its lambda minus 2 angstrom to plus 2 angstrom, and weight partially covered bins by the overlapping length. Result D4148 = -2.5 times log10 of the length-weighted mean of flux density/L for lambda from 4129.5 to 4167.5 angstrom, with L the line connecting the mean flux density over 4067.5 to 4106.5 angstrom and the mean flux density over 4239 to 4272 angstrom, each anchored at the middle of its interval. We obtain -0.07 mag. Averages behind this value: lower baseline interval 4.44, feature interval 4.84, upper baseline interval 4.66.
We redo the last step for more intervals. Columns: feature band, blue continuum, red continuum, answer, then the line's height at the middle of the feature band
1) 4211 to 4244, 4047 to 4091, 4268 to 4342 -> -0.05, 4.44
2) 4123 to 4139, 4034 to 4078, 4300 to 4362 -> -0.06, 4.57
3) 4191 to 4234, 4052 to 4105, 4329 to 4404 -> -0.04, 4.53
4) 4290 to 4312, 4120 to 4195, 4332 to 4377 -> 0.13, 4.56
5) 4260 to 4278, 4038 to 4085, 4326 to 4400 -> -0.01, 4.59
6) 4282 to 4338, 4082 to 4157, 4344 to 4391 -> 0.08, 4.68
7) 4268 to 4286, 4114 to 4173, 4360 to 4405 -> 0.05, 4.79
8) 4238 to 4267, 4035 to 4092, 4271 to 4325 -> -0.06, 4.42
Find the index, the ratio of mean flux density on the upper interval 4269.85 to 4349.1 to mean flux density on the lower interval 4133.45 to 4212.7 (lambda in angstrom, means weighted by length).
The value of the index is 0.90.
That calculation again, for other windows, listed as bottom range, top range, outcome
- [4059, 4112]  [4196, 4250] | 1.04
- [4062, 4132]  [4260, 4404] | 0.98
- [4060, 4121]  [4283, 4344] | 0.94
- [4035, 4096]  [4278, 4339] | 0.93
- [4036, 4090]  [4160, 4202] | 1.02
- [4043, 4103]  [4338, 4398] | 1.00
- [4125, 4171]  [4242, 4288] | 0.96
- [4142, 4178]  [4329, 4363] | 0.91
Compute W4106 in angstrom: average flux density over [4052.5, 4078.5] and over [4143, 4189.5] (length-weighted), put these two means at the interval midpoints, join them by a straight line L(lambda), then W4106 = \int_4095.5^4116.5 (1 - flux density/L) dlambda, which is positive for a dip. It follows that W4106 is 2.0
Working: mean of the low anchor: 4.62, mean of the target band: 4.24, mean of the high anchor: 4.77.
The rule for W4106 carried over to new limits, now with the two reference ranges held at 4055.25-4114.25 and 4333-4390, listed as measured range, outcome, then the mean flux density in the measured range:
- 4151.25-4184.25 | -1.9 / 4.77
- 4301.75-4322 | 1.2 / 4.26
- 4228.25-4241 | -0.4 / 4.65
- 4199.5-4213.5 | -0.7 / 4.75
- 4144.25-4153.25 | -0.7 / 4.87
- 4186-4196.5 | -0.6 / 4.78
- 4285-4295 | 0.3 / 4.37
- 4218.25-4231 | -0.1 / 4.54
